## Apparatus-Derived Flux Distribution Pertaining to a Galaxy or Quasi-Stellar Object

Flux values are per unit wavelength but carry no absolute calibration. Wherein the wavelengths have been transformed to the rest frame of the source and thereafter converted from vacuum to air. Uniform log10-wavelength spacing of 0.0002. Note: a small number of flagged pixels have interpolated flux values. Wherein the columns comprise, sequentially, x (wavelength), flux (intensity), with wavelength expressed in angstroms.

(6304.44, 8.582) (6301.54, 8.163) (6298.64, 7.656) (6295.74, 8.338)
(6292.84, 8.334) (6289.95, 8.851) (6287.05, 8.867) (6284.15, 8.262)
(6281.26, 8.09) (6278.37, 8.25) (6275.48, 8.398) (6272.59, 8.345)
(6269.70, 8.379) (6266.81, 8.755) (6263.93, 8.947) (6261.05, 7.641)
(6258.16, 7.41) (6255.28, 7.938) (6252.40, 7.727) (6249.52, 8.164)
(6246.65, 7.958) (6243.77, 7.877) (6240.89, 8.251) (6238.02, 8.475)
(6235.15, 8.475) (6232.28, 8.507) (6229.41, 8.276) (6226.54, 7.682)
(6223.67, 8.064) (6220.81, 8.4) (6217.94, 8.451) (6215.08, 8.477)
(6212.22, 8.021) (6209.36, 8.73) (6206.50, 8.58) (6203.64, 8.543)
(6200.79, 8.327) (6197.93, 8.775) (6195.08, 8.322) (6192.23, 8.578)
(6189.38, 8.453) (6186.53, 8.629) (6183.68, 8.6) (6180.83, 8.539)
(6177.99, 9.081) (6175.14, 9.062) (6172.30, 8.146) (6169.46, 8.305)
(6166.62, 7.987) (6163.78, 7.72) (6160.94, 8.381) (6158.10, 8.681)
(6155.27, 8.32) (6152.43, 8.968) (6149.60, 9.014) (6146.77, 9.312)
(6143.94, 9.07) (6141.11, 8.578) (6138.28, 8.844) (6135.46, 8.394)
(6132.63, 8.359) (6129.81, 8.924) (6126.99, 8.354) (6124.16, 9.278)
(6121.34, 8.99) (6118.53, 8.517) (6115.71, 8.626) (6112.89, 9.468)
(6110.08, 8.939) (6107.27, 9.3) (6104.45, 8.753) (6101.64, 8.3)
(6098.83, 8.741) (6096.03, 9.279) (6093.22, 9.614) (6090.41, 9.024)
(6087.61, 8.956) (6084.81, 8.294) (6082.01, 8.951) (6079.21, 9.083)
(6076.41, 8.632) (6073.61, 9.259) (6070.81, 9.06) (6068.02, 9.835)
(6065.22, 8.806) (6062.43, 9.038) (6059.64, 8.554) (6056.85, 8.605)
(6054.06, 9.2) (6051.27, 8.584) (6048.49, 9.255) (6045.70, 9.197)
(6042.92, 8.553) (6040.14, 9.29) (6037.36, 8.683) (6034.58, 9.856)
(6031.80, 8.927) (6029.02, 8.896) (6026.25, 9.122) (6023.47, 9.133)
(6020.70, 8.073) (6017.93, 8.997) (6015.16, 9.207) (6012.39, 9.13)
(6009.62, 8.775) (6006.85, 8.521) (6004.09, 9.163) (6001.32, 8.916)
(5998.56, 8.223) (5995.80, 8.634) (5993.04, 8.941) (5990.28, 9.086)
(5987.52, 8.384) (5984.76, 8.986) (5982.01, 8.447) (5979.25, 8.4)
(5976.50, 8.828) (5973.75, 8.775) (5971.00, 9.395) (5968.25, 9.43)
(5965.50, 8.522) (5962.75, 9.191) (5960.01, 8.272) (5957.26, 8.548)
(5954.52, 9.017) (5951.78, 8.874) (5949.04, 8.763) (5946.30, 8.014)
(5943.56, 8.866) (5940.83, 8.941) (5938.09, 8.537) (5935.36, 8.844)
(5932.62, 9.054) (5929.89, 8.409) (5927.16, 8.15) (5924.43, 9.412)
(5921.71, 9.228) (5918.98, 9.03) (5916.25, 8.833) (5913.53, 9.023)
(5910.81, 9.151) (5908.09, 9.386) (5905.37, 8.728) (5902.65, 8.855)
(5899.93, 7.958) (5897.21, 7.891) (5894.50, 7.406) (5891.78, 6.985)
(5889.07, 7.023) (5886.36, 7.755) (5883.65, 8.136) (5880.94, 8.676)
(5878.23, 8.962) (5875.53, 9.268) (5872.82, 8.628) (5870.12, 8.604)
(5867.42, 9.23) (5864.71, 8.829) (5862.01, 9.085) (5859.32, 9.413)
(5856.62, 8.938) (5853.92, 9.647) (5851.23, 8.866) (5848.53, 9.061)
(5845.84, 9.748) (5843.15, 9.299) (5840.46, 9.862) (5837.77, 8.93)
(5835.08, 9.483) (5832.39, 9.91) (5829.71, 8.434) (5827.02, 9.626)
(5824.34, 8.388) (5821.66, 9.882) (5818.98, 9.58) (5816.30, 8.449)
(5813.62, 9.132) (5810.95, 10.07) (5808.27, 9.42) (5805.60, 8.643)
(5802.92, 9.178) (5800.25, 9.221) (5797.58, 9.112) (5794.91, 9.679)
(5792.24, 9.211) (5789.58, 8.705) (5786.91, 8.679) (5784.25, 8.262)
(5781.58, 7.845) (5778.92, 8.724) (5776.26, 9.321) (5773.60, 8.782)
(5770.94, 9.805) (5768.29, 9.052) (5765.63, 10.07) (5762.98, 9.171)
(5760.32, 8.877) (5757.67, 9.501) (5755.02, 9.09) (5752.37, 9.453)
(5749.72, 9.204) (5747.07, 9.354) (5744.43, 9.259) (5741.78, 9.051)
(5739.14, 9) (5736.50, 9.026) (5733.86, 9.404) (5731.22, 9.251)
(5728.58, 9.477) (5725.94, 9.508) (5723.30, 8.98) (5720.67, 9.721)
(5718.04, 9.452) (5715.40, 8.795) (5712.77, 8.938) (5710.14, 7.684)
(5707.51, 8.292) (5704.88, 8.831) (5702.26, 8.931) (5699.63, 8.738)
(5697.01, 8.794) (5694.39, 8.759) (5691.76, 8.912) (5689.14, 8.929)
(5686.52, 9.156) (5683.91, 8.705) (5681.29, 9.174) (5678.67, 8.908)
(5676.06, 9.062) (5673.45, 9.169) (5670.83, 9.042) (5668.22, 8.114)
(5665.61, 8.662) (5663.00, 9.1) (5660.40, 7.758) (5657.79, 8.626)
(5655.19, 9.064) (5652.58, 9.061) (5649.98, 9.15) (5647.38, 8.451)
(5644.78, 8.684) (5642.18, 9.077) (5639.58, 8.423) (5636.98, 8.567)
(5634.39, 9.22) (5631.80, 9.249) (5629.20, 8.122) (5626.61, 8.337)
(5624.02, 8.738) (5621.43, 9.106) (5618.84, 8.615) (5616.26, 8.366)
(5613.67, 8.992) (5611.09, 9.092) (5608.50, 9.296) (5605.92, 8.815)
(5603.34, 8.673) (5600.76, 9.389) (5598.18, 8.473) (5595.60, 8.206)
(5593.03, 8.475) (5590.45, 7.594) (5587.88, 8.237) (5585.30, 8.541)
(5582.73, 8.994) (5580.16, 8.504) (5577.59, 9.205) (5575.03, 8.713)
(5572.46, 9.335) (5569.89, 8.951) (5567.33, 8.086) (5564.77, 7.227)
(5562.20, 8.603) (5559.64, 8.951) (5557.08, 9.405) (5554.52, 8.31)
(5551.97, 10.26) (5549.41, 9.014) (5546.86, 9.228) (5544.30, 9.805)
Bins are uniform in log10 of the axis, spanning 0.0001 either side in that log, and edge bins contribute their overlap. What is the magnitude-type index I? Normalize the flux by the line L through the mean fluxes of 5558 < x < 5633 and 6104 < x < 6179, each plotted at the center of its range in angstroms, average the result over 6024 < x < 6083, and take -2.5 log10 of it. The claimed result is -0.04 mag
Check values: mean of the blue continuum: 8.65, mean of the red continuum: 8.71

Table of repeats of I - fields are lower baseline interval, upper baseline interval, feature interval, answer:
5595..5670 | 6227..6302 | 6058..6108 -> -0.073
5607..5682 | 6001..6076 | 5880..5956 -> 0.049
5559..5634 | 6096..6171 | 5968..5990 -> -0.015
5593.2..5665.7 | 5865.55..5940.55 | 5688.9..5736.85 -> -0.033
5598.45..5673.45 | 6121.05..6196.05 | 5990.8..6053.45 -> -0.032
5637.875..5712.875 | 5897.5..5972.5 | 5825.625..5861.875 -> -0.062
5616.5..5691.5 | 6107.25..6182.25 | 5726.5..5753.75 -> -0.058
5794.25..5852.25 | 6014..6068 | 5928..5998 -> 0.039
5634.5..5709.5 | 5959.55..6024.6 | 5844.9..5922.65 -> 0.014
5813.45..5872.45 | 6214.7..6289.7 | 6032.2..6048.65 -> -0.047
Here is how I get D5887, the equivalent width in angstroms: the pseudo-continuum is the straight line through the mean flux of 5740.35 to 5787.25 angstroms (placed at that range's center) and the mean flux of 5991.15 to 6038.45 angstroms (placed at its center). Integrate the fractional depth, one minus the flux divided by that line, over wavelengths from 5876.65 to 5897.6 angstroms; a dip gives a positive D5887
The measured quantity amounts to 2.6 angstroms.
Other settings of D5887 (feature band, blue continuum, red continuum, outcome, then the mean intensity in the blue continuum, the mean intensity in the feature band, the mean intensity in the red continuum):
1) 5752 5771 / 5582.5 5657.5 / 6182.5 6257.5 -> -1.6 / 8.72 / 9.35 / 8.31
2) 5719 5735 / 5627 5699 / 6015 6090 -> -1.0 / 8.81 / 9.39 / 8.96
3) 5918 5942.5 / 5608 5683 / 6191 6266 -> -0.9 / 8.79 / 8.84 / 8.26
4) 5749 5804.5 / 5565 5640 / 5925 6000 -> -2.4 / 8.68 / 9.09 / 8.73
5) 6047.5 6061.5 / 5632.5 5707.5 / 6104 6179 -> -0.2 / 8.82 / 8.84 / 8.71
